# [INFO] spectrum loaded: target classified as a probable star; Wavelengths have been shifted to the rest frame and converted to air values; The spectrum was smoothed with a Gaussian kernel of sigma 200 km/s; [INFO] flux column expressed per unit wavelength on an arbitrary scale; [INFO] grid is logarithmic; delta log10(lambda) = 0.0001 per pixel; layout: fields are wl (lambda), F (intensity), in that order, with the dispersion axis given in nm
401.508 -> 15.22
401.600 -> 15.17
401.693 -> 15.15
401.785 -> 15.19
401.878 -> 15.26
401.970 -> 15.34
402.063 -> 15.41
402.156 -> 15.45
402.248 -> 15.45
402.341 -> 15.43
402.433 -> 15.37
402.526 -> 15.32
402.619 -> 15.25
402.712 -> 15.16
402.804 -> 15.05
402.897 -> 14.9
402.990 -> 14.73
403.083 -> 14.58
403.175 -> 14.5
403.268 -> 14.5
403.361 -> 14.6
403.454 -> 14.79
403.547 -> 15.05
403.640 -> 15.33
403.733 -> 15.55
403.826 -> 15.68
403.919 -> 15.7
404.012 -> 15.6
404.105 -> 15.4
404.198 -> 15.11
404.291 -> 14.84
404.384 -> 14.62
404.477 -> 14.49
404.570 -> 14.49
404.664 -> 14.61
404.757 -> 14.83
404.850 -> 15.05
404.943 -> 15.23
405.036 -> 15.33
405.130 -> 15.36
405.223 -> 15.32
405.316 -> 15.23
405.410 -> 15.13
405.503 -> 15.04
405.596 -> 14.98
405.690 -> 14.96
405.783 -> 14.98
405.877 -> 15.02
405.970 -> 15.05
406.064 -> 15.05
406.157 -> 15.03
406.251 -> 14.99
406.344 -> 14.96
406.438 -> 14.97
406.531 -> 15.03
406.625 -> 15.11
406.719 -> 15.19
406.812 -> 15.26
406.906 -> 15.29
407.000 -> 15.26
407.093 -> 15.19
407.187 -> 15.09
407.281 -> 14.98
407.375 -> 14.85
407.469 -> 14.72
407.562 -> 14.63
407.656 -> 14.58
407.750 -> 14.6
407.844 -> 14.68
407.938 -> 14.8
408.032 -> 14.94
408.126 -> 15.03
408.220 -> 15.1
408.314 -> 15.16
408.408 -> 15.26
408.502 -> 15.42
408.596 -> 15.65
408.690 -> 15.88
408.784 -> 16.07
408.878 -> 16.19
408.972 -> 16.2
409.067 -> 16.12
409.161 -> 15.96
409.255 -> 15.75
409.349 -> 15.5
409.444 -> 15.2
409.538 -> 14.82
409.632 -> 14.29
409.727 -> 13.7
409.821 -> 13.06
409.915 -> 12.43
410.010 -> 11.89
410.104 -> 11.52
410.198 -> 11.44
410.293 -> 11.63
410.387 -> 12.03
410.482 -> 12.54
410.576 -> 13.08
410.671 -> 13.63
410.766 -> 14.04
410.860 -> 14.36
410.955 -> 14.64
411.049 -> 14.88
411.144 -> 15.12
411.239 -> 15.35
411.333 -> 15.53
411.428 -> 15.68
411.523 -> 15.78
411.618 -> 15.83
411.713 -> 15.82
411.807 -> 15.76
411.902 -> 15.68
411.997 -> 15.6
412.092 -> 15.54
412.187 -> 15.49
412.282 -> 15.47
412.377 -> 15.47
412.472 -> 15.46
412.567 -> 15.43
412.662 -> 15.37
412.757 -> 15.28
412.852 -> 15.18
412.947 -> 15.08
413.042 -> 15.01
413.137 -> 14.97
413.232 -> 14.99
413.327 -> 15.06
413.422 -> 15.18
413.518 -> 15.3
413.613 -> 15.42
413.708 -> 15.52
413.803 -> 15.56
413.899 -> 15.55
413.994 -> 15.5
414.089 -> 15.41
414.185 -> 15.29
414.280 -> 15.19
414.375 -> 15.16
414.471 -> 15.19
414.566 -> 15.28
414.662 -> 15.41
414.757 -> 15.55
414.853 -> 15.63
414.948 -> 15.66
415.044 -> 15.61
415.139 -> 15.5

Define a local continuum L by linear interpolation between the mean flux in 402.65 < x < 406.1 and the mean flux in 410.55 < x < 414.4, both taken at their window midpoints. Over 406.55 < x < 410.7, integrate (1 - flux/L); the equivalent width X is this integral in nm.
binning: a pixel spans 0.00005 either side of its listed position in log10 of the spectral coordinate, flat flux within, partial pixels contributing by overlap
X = 0.160 nm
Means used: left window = 15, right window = 15.2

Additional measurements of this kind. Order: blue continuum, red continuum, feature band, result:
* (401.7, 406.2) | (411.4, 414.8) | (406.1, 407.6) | 0.02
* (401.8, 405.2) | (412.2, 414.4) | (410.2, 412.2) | 0.09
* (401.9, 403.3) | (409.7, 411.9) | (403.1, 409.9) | -0.24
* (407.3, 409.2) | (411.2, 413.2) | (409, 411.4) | 0.22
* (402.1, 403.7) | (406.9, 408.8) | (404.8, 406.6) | 0.00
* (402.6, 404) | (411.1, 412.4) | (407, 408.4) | 0.04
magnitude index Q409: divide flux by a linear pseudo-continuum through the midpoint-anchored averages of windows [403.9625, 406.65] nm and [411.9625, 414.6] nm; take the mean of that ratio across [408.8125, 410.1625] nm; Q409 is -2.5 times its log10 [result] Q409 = 0.05 mag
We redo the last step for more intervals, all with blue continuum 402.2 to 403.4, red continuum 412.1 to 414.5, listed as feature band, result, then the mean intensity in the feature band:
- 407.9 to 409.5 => -0.03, 15.5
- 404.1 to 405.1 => 0.01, 14.9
